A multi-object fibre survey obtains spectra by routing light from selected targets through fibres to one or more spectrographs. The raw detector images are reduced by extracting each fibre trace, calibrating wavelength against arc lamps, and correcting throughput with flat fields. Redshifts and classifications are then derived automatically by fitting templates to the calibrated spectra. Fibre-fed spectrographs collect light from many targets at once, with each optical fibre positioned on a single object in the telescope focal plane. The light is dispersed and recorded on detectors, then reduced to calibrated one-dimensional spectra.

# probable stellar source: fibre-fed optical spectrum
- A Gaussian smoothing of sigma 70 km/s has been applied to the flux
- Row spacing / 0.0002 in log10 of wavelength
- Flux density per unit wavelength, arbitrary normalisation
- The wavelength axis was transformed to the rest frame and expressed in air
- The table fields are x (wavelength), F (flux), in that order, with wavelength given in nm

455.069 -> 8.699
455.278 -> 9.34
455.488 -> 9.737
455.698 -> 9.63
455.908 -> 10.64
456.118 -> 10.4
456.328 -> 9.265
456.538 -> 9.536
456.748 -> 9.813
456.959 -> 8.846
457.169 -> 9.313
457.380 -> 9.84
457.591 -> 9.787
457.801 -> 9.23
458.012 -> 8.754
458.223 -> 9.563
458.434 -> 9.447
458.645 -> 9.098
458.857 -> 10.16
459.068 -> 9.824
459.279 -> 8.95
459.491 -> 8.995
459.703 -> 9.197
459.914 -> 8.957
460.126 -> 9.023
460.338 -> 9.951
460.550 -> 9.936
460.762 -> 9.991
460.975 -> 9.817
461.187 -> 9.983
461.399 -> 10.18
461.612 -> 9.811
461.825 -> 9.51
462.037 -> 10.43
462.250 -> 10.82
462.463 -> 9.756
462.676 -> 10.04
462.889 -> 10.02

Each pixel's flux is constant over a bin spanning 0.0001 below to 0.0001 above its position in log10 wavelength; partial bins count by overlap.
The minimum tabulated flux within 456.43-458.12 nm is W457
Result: 8.754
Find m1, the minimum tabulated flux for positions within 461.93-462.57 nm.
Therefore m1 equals 9.756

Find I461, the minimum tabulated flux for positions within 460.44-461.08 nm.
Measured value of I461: 9.817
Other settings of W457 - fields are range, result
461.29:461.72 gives 9.811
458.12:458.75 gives 9.098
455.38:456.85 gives 9.265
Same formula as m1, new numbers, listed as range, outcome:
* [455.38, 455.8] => 9.63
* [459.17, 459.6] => 8.95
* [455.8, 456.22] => 10.4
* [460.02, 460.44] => 9.023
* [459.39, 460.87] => 8.957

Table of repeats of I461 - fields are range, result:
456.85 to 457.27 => 8.846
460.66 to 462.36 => 9.51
